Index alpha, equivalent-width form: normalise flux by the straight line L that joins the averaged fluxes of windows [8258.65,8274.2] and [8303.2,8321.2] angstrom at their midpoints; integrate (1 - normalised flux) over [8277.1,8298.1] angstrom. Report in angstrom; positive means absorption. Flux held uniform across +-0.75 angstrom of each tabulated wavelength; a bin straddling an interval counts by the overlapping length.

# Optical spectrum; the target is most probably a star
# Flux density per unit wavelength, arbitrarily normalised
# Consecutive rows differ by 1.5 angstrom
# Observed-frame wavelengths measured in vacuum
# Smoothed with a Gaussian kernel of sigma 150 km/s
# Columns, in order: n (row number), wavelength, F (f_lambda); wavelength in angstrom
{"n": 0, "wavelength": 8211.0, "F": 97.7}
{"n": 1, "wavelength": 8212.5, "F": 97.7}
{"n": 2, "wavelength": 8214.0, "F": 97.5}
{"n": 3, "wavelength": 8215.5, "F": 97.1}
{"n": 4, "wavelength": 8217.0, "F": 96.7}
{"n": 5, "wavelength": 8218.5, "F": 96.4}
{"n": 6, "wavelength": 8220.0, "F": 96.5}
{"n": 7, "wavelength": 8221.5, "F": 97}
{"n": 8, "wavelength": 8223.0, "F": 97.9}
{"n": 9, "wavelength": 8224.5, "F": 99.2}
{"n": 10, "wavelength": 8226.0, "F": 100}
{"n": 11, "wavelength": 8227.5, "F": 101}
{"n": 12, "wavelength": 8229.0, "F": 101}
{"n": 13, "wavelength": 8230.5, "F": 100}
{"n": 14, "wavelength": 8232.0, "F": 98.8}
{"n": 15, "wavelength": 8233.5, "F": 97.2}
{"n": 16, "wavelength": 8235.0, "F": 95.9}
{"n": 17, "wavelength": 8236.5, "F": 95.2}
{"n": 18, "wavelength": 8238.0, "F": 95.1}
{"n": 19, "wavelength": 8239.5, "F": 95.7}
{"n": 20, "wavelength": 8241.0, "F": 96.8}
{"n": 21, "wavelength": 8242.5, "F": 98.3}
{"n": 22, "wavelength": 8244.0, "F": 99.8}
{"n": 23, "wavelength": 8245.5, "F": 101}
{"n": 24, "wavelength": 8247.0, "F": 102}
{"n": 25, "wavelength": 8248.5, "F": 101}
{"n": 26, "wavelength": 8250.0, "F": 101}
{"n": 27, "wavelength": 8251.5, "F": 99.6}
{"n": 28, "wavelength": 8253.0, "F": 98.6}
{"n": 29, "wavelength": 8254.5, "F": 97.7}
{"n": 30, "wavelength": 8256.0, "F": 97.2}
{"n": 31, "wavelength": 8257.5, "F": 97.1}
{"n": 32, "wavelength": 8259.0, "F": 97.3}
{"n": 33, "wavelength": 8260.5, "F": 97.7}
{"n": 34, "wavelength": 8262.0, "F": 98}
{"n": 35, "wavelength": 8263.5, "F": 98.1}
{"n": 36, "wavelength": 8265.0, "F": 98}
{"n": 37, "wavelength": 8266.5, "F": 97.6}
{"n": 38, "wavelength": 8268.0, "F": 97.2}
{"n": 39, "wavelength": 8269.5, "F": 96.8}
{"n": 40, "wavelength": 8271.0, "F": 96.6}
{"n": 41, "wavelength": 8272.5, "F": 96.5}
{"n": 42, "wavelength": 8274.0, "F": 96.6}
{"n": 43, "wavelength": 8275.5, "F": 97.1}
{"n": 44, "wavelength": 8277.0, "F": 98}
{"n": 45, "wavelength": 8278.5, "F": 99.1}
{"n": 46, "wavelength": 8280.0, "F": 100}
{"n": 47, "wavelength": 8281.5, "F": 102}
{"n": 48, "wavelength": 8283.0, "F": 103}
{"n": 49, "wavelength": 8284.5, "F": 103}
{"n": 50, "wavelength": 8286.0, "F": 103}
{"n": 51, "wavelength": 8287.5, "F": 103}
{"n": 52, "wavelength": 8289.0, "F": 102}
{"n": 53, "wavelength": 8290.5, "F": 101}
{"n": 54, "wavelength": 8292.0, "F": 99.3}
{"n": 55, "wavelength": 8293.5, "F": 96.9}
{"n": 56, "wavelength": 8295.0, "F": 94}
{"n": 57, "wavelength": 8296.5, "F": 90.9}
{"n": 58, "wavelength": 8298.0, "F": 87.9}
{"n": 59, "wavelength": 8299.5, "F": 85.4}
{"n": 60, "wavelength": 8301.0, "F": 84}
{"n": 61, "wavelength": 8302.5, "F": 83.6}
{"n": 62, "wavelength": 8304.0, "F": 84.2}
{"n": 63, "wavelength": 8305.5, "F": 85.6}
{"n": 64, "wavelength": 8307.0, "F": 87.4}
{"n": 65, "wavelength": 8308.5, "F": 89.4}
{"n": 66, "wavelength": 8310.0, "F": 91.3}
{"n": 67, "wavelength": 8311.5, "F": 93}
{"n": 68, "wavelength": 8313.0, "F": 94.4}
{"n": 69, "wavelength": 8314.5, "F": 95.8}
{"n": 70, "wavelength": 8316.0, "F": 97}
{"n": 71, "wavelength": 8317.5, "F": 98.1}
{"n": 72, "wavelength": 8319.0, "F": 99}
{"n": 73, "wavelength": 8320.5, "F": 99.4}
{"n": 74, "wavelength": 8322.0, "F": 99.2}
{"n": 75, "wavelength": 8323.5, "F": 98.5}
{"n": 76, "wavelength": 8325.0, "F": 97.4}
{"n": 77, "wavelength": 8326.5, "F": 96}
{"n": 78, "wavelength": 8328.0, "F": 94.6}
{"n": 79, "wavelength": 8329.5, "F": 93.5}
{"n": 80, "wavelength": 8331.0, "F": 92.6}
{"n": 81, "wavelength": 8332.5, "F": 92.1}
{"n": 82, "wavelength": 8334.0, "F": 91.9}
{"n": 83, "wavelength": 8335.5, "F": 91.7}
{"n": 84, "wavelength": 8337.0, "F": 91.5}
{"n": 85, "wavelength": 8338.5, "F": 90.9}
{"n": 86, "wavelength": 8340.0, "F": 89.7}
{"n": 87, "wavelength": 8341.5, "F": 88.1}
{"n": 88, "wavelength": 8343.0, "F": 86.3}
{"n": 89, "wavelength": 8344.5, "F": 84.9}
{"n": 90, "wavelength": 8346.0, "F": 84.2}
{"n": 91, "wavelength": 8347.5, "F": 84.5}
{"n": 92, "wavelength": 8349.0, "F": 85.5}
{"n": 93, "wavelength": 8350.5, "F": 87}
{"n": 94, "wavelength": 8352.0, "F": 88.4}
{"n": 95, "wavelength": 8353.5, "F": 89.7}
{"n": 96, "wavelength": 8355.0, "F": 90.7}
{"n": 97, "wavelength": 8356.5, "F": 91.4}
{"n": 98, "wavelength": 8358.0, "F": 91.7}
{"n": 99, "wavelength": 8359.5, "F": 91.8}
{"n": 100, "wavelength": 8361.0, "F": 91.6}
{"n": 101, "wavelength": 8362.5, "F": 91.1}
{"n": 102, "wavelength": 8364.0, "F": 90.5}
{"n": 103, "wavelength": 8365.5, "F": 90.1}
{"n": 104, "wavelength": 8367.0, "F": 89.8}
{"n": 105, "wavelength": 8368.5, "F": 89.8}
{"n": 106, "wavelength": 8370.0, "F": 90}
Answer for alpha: -0.9 angstrom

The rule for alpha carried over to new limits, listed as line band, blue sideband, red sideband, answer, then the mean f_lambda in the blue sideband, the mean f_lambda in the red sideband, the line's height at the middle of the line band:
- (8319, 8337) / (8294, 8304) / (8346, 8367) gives -1.4 angstrom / 87.6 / 89.4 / 88.5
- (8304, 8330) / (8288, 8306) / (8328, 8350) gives -1.1 angstrom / 91.5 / 89.3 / 90.4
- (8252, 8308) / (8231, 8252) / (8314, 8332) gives 0.9 angstrom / 98.4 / 96.7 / 97.6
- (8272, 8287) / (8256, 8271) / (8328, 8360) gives -0.6 angstrom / 97.5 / 89.5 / 95.9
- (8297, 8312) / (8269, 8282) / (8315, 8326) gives 1.7 angstrom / 98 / 98.3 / 98.2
